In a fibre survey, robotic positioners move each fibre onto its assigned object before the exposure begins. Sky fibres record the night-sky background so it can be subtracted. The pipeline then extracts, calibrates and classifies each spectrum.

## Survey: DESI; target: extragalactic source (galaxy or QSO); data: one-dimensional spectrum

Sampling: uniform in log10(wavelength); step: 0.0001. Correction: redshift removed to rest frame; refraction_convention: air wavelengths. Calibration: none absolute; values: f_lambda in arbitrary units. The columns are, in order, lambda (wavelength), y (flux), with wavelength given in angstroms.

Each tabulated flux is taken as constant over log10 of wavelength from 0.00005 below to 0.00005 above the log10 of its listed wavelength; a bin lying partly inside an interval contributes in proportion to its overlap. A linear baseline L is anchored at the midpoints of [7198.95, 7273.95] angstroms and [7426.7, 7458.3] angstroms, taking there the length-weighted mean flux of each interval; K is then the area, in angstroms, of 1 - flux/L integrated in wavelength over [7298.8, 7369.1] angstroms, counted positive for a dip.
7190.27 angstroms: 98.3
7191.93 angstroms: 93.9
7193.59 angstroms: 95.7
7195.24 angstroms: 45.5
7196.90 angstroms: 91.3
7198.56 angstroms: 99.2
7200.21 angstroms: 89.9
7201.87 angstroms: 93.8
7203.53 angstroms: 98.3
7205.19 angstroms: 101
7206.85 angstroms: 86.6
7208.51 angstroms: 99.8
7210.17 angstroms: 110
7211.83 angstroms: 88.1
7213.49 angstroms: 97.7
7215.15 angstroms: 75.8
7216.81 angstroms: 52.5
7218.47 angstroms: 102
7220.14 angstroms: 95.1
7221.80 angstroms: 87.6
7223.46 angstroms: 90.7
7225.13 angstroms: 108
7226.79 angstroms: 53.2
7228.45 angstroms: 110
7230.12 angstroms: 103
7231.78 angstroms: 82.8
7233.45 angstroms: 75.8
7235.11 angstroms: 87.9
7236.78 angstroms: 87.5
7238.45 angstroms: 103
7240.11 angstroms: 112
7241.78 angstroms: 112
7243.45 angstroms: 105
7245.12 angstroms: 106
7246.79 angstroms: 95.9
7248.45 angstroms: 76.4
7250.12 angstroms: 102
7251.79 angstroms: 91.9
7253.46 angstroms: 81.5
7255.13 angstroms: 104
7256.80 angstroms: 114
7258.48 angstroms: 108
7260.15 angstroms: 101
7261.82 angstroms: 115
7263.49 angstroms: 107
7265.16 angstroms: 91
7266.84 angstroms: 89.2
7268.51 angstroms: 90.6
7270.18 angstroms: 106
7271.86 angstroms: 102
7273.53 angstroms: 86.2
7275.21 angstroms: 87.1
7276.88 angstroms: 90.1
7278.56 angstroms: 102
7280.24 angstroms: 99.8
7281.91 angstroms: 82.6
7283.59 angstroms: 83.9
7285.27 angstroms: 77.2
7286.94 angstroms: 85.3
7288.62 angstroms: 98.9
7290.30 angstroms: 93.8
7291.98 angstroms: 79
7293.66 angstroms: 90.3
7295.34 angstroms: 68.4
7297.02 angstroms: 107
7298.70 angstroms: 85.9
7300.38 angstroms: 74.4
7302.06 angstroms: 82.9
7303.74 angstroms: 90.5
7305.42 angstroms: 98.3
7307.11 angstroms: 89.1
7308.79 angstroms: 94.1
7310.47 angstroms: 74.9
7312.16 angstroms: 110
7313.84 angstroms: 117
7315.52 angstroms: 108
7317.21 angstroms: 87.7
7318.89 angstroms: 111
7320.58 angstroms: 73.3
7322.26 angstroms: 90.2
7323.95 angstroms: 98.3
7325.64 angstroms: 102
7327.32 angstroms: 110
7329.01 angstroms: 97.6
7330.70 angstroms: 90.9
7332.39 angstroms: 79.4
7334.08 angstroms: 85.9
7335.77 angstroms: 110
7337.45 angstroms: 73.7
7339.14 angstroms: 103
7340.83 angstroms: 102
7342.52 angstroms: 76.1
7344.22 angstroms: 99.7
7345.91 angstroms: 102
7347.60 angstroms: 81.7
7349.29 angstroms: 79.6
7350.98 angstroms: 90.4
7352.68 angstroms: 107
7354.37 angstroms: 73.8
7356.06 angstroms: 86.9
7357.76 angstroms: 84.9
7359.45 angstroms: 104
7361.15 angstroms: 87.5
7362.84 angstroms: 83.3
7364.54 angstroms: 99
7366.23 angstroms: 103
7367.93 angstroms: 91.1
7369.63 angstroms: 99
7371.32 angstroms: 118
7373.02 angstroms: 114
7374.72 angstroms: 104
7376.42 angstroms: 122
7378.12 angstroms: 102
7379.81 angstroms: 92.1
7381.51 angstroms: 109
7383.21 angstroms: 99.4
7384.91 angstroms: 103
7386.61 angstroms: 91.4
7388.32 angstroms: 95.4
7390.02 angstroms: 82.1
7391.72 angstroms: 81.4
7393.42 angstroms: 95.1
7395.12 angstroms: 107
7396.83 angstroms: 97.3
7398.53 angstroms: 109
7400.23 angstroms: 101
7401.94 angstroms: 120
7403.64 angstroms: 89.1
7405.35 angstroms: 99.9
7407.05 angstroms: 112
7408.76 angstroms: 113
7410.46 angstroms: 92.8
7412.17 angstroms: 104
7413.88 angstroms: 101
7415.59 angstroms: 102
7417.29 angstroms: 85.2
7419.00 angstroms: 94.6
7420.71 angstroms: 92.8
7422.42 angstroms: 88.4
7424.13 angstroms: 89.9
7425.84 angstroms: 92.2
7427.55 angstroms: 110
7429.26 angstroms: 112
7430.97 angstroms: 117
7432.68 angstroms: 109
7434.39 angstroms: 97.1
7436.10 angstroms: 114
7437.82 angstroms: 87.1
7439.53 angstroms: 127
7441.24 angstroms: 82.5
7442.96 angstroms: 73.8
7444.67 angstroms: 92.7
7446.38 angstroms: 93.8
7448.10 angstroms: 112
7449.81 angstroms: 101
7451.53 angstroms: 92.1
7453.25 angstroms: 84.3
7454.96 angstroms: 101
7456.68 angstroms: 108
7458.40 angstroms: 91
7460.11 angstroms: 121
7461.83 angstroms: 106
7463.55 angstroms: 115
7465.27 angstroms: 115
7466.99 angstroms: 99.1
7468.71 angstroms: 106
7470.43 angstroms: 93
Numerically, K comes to 3.6 angstroms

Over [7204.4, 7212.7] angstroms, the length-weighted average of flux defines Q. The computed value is 97.1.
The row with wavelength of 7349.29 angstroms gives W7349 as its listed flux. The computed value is 79.6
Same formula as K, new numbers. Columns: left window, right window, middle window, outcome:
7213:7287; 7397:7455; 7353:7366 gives 1.01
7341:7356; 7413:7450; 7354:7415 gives -3.83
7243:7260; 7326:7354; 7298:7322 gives 0.53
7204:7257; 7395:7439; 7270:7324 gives 2.78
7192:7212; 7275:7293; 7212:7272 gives -2.96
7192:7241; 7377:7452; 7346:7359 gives 1.18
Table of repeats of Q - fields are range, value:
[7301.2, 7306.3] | 90.4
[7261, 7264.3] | 111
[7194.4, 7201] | 81.6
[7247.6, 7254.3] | 88.1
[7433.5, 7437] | 105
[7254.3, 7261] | 107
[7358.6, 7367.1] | 95.4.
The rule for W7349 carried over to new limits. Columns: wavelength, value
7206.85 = 86.6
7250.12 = 102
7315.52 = 108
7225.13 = 108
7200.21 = 89.9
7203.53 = 98.3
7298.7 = 85.9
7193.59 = 95.7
